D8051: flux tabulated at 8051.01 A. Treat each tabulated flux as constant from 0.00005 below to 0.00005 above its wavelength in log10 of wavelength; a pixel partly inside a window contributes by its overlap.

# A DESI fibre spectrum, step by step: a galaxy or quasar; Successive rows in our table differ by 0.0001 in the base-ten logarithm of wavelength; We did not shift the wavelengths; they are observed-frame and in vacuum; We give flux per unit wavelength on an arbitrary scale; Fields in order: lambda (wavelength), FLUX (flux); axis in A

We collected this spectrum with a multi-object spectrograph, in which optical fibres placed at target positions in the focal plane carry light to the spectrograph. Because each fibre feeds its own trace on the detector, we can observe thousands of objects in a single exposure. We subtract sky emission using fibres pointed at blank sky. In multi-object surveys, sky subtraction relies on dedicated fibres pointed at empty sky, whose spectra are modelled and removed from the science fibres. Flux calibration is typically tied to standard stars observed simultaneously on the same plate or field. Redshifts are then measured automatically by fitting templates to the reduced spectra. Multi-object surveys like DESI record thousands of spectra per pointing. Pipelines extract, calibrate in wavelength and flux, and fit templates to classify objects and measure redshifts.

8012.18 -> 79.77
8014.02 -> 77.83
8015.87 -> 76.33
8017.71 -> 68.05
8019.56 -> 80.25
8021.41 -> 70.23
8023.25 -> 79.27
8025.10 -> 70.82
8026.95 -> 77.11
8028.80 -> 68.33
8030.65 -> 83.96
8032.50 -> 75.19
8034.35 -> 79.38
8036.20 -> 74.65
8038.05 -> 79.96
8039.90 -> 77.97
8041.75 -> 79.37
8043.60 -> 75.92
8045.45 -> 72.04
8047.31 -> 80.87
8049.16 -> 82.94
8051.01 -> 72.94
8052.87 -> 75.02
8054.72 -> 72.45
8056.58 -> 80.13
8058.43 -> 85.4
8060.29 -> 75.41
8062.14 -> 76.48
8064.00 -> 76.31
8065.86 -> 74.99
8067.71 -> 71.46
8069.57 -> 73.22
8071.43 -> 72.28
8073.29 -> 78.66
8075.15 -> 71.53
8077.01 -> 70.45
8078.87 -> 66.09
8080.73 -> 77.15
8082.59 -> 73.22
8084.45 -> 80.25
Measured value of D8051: 72.94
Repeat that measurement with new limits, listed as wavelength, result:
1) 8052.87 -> 75.02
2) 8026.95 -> 77.11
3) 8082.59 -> 73.22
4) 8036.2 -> 74.65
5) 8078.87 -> 66.09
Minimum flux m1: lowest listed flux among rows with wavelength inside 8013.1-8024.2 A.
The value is 68.05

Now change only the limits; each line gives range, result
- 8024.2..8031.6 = 68.33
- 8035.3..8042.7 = 74.65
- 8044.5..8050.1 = 72.04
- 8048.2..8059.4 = 72.45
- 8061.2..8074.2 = 71.46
